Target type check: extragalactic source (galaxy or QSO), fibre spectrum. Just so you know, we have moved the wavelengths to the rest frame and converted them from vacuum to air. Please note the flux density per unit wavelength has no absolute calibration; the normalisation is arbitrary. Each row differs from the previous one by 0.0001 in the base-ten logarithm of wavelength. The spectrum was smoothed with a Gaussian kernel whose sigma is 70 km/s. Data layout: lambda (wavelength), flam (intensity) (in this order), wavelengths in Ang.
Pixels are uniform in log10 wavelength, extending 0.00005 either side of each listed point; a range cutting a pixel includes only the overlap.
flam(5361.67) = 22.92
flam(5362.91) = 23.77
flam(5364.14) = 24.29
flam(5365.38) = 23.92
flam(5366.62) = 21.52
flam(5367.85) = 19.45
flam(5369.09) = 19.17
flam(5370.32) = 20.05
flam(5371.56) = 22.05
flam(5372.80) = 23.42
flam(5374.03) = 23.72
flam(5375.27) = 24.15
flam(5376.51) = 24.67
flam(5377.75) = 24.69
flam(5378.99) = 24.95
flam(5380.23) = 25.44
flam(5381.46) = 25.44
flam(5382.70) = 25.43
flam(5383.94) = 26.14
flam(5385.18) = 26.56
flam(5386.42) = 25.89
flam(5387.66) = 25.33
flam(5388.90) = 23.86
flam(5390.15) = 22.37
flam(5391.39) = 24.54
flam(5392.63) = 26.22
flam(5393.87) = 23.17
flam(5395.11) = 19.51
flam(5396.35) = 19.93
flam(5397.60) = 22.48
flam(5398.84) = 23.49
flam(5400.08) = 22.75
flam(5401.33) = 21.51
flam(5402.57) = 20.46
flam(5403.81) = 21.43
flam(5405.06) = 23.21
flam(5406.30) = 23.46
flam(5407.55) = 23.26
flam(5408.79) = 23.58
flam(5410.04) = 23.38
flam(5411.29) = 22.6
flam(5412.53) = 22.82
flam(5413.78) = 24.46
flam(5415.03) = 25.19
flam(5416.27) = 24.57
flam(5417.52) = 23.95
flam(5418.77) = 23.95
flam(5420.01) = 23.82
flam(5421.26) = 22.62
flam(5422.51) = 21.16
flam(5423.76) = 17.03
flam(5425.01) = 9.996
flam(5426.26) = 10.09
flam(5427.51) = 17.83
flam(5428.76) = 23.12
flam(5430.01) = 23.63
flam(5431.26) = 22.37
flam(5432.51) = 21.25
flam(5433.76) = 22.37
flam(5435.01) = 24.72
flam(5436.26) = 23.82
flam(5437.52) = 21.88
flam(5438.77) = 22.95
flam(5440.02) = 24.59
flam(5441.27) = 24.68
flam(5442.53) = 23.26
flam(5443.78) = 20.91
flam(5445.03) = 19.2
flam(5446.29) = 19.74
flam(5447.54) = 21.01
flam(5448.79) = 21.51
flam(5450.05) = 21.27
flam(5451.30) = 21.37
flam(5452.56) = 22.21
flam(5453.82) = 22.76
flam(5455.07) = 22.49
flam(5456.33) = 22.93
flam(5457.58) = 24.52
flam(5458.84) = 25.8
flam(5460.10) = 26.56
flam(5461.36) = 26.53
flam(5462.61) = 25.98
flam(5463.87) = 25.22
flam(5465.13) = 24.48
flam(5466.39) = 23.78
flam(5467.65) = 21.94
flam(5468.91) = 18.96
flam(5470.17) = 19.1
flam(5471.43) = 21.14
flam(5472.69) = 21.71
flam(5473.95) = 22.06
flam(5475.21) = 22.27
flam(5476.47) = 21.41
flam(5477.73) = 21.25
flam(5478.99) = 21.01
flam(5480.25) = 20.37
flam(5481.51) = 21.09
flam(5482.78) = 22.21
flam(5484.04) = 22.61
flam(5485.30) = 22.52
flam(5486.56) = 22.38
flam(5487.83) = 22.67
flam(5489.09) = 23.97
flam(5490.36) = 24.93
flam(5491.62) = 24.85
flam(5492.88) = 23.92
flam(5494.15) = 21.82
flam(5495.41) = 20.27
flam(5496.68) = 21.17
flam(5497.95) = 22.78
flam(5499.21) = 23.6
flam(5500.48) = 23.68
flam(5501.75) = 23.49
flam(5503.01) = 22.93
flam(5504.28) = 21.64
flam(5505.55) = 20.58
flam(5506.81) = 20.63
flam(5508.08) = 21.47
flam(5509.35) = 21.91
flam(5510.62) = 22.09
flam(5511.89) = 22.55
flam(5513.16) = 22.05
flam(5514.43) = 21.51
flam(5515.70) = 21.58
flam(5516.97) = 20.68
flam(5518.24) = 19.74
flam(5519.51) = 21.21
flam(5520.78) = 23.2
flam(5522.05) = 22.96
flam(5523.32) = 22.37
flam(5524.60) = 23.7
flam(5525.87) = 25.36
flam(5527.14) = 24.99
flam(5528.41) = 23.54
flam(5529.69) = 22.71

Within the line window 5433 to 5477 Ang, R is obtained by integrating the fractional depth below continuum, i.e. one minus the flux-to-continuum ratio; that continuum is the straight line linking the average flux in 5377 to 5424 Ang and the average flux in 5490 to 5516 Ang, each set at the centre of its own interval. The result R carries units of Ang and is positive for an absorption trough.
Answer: 0.3 Ang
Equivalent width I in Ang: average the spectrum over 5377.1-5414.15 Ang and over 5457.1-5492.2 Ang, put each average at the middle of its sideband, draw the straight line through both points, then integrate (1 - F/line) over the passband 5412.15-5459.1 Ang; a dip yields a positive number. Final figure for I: 2.8 Ang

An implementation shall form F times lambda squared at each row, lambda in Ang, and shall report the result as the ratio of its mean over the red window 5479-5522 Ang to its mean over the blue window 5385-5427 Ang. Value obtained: 1.0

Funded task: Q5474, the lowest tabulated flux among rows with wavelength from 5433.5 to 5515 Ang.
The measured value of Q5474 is 18.96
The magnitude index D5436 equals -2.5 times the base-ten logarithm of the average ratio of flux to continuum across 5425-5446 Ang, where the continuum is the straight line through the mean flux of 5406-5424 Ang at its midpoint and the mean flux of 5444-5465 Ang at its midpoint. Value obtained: 0.09 mag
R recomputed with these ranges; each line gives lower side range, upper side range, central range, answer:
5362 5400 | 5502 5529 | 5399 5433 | 2.27 Ang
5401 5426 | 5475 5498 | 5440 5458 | 0.05 Ang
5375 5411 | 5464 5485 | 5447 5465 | -1.21 Ang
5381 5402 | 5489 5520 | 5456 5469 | -0.98 Ang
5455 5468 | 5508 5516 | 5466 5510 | 2.19 Ang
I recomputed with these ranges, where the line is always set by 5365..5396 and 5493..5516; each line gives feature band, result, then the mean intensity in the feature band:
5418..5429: 2.1 Ang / 18.8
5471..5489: 0.4 Ang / 21.8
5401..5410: 0.3 Ang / 22.5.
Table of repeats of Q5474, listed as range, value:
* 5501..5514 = 20.58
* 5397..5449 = 9.996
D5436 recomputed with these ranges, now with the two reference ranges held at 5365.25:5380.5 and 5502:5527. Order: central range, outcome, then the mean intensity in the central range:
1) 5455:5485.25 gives -0.02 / 22.7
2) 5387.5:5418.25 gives -0.02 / 23.1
